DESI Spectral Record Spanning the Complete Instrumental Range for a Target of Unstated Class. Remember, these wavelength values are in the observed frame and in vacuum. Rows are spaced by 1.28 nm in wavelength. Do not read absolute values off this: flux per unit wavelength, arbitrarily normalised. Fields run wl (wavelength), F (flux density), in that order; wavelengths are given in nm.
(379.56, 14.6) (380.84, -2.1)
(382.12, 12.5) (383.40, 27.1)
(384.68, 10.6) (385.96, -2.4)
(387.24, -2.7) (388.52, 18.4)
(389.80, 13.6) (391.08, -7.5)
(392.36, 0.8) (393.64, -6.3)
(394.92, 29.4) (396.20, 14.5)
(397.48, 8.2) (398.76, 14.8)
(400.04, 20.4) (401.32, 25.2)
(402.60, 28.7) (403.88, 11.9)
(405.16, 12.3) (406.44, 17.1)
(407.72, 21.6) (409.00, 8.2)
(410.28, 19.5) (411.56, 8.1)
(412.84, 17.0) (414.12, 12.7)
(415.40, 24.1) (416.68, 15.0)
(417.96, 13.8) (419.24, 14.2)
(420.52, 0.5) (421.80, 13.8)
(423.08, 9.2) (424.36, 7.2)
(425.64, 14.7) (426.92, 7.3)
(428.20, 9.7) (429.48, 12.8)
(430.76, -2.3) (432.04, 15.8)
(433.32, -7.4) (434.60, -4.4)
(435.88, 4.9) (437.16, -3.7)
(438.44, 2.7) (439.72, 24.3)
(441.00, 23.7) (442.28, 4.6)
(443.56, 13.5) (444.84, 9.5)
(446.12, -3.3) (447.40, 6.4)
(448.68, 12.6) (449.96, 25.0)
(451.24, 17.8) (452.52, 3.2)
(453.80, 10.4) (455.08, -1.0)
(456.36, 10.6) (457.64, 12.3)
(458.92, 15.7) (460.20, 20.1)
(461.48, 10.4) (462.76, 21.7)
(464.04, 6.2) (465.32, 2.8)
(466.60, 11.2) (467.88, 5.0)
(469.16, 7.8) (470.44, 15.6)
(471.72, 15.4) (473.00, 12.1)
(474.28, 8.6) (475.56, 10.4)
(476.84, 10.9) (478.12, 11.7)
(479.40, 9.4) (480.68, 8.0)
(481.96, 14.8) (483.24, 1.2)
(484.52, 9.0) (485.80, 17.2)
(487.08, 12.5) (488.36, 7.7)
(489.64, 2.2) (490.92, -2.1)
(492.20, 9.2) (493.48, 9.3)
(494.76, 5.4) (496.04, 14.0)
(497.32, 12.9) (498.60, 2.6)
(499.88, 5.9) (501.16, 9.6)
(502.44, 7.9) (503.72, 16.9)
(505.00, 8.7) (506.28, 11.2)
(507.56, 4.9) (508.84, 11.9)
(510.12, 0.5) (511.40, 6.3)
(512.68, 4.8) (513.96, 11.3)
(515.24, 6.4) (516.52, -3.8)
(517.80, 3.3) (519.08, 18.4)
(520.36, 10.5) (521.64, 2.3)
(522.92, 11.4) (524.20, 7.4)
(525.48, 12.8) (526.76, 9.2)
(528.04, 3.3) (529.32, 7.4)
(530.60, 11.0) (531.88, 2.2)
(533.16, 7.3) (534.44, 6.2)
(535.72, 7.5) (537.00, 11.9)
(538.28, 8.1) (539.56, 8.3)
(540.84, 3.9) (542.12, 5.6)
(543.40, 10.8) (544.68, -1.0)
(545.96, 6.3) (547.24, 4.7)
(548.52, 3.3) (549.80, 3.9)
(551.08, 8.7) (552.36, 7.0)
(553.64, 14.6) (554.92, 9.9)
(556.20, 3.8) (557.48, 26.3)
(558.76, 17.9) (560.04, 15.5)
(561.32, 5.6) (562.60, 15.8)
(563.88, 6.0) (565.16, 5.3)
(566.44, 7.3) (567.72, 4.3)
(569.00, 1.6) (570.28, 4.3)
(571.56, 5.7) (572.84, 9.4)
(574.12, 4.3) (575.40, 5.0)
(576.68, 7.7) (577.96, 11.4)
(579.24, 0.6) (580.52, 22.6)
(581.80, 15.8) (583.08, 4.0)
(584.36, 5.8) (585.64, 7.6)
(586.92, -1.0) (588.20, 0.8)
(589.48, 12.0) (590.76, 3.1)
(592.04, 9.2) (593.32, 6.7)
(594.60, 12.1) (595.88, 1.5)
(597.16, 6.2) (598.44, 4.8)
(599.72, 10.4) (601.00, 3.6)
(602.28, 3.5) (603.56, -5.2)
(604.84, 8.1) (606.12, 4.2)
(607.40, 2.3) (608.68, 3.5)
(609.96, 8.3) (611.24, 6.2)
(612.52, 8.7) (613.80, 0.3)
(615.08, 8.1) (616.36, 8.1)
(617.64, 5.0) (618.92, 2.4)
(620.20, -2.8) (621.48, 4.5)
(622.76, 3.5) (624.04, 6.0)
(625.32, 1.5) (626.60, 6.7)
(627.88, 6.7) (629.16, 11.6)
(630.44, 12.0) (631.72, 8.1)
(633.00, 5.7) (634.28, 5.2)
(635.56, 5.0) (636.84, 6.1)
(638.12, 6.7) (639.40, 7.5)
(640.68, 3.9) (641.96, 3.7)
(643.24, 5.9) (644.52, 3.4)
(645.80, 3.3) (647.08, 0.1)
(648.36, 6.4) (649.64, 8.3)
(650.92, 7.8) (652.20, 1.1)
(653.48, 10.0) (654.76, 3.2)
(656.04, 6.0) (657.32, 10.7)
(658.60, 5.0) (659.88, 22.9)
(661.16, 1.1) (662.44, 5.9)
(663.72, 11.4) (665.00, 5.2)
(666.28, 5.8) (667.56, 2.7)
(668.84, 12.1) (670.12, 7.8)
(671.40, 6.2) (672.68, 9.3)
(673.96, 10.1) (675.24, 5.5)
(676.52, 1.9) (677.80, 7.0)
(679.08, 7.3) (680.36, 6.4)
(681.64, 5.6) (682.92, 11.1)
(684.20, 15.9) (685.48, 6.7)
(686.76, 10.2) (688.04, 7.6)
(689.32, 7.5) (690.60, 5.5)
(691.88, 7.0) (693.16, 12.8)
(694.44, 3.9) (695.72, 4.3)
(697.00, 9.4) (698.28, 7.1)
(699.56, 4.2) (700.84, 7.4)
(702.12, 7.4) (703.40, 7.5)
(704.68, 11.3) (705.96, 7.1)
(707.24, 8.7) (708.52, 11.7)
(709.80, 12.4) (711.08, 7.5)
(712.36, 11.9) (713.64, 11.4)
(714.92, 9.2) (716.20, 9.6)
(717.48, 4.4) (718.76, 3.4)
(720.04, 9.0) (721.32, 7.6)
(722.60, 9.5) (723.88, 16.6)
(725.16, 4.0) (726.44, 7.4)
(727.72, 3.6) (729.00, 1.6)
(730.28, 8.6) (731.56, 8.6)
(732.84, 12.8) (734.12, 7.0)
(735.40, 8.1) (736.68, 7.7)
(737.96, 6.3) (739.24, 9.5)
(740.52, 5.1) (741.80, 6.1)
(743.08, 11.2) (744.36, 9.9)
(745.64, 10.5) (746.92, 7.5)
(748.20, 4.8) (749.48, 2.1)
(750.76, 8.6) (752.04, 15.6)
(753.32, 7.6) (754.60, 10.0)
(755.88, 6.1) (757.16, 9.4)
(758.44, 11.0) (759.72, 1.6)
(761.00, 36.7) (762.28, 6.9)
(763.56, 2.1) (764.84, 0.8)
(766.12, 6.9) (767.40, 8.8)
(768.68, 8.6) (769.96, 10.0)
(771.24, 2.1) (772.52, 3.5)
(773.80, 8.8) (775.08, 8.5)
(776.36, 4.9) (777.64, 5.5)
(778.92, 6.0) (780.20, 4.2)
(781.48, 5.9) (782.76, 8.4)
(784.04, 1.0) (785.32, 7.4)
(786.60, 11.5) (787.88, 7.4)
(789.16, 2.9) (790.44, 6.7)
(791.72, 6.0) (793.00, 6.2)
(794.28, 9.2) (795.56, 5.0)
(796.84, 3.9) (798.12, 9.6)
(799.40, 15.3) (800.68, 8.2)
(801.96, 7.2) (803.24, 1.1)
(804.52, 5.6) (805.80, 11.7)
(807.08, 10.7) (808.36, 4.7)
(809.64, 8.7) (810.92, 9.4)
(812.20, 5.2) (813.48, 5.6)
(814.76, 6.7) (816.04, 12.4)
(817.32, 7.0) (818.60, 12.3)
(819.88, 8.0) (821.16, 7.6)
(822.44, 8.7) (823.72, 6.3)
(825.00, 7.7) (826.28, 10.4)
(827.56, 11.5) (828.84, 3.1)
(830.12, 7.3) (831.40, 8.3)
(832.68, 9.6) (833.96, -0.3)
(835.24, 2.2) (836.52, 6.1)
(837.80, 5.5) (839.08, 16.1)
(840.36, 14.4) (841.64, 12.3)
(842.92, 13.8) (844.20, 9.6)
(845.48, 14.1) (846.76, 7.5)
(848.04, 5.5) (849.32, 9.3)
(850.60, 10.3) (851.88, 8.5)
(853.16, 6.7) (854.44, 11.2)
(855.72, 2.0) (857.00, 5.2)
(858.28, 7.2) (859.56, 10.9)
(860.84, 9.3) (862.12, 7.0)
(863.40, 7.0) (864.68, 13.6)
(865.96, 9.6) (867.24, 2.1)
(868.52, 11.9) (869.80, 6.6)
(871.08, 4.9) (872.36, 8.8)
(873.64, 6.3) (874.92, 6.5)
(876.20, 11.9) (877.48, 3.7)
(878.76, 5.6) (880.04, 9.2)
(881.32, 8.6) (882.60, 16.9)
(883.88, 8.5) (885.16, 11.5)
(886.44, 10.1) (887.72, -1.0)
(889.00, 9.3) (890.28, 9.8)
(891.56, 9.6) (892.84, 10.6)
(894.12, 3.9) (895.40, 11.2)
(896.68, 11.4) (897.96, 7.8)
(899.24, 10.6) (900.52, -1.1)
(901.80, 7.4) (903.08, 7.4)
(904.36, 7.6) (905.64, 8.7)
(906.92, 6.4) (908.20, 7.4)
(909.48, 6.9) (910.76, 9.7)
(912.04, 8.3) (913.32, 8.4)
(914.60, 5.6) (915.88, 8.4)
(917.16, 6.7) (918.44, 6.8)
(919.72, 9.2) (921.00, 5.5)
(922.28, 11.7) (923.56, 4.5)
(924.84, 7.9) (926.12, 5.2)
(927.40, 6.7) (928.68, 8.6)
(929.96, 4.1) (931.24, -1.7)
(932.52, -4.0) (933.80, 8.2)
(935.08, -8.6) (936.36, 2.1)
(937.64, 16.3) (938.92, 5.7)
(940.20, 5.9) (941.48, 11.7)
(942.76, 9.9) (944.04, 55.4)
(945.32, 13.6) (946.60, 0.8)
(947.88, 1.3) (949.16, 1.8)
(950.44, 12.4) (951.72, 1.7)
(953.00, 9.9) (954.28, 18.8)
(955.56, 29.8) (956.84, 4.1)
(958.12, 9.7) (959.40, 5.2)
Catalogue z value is 0.77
